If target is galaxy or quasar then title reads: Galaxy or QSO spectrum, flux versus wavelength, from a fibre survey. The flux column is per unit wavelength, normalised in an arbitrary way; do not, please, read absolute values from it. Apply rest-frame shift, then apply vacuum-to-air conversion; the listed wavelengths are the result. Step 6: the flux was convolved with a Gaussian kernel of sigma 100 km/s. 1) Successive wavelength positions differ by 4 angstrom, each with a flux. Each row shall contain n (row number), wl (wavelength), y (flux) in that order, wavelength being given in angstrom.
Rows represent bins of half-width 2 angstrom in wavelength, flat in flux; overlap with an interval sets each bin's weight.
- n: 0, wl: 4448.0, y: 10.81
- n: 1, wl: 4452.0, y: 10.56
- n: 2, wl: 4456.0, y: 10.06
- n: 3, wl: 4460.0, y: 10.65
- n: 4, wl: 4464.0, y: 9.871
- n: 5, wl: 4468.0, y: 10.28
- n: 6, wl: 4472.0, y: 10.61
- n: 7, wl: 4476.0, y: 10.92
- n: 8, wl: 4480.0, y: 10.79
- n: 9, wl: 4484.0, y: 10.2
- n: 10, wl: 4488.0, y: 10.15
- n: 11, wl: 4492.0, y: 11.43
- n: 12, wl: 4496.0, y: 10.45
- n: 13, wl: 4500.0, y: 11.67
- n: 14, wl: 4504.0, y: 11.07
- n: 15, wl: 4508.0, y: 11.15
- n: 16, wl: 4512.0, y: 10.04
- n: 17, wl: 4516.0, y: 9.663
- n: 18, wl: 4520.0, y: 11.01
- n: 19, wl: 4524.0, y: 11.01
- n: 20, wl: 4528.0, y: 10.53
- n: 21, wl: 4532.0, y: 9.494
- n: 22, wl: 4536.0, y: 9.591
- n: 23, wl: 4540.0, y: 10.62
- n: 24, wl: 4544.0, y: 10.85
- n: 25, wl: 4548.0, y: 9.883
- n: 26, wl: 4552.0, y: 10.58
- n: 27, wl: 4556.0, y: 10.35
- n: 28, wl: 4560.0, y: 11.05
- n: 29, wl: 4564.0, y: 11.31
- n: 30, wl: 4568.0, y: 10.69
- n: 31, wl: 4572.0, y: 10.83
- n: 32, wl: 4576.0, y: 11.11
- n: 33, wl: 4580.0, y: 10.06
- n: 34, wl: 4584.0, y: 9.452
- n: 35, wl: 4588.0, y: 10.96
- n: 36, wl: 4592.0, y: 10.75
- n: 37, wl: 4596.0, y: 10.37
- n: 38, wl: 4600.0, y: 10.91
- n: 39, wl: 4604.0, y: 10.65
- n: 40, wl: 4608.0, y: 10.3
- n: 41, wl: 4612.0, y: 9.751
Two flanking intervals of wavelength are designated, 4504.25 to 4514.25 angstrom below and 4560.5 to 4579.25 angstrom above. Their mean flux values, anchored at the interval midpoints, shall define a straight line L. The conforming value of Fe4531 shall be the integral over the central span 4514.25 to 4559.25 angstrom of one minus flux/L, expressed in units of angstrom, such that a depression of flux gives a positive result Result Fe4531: 1.8 angstrom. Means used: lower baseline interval 10.7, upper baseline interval 10.9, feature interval 10.3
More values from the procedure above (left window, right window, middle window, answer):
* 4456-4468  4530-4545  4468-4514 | -2.6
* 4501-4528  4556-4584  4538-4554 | 0.3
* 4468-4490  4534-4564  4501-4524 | -0.4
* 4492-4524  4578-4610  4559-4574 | -0.6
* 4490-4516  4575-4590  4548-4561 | 0.0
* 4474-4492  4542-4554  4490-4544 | -0.4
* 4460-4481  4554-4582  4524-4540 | 0.8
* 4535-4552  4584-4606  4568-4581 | -0.3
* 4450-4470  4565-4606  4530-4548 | 0.6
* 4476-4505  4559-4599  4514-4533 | 0.7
